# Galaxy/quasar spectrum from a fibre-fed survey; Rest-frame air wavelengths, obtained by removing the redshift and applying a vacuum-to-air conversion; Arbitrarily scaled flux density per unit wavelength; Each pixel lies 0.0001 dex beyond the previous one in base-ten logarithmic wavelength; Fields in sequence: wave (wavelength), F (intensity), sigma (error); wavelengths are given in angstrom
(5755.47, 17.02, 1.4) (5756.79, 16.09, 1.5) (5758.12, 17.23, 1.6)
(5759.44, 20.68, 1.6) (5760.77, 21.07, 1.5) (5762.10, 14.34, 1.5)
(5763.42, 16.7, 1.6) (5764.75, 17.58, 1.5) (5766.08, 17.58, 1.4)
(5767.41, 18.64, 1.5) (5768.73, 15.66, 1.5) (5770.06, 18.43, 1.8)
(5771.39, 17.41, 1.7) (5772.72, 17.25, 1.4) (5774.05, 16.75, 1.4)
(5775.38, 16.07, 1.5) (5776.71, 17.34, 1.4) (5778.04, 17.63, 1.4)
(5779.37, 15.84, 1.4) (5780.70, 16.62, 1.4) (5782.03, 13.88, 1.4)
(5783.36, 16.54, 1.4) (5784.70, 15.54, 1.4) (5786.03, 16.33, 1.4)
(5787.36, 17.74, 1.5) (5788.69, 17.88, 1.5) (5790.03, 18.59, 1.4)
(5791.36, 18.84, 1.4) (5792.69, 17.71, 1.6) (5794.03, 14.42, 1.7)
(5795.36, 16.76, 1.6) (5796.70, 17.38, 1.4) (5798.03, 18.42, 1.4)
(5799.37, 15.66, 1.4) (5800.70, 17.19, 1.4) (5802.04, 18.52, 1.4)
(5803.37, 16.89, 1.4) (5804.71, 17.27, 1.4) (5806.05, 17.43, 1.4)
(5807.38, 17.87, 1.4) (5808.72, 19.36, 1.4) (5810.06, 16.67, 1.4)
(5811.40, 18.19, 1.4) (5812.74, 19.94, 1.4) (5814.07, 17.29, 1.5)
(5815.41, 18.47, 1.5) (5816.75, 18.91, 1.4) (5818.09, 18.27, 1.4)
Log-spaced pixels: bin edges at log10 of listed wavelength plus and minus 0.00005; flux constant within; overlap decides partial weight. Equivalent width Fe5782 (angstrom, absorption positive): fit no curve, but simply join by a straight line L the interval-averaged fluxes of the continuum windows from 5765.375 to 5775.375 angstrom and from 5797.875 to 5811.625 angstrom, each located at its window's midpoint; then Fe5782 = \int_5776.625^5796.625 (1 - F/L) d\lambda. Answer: 0.73 angstrom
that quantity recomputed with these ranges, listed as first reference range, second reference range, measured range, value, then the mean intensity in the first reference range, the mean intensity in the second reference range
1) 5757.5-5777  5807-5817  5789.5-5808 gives 0.8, 17.5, 18.3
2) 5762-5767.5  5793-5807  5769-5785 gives 0.4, 17.1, 17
